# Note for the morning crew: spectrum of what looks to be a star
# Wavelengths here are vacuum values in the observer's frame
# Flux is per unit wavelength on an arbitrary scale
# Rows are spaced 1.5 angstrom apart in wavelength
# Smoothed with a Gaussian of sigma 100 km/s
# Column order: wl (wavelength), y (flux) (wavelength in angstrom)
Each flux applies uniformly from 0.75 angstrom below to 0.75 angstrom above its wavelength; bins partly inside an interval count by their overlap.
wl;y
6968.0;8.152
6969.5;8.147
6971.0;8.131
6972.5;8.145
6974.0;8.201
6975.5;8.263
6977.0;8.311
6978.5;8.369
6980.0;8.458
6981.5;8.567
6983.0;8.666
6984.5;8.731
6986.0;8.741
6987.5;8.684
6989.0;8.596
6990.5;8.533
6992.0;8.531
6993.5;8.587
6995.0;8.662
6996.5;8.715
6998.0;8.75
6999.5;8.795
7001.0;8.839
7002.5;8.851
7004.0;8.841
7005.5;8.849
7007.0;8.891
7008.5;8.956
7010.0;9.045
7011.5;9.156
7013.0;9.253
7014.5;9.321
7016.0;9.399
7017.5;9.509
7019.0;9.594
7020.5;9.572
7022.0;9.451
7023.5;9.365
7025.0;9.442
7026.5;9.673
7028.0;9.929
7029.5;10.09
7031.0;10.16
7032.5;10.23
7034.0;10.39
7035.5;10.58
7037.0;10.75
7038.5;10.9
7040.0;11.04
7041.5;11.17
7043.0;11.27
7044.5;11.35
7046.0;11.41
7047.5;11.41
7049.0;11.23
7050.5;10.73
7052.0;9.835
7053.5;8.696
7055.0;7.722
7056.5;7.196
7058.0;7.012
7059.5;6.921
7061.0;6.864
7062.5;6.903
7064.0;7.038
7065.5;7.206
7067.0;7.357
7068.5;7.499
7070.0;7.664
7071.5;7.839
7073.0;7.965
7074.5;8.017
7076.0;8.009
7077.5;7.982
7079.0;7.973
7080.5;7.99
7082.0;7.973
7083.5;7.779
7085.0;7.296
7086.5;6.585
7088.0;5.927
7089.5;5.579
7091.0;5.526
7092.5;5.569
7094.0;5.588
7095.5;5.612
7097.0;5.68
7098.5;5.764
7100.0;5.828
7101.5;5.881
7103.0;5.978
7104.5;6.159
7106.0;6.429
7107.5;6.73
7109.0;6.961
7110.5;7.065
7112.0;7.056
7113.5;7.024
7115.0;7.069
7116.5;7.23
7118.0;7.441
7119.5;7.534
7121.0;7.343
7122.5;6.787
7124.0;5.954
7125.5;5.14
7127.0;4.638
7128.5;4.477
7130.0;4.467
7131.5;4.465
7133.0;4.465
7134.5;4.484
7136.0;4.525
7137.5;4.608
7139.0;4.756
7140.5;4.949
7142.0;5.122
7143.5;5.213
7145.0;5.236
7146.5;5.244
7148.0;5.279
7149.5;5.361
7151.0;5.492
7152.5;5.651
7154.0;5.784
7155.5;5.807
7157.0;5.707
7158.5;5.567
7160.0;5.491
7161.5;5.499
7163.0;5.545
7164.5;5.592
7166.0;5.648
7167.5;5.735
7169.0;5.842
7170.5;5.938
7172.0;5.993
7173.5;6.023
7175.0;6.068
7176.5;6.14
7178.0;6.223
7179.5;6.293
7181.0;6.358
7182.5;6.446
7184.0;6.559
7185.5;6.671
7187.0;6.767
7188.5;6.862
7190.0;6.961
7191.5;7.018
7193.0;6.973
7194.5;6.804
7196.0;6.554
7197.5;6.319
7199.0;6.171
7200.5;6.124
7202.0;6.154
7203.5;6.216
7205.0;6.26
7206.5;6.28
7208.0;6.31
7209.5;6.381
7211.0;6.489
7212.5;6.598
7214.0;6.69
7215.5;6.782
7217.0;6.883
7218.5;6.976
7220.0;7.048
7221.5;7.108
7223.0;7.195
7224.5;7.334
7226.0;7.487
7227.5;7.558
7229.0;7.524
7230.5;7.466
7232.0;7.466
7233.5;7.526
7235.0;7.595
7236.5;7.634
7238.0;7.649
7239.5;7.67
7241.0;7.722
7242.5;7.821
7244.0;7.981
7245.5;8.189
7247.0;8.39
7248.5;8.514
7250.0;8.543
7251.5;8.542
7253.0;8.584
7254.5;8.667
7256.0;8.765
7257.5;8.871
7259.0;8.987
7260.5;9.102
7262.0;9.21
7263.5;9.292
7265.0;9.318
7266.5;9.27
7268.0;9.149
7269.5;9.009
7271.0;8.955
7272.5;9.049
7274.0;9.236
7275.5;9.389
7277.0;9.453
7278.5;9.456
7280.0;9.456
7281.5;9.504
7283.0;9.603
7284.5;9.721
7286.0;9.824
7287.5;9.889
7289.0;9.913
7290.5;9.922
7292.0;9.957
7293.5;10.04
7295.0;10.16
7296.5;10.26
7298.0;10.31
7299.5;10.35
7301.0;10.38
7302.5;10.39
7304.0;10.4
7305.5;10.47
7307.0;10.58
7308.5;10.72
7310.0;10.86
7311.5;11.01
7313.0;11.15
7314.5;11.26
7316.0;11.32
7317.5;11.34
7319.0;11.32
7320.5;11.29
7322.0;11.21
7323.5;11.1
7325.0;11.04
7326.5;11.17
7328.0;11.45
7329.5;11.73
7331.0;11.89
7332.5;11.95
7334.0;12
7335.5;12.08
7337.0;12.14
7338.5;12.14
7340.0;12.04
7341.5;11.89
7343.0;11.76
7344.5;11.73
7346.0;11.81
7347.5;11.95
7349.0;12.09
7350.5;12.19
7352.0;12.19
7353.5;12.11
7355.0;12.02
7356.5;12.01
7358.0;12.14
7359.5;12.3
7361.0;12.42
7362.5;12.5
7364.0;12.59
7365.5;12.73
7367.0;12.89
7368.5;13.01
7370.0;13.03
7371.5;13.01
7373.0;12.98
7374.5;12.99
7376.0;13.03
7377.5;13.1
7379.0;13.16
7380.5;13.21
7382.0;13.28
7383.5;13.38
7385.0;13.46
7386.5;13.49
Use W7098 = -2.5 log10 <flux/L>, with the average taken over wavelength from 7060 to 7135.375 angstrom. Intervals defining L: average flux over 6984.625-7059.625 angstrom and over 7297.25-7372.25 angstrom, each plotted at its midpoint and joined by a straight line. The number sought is 0.46 mag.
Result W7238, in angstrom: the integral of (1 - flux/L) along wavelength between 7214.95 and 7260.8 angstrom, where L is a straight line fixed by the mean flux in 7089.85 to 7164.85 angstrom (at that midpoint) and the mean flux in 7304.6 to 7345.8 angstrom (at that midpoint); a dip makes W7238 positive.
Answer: 5.6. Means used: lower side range 5.74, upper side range 11.4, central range 7.85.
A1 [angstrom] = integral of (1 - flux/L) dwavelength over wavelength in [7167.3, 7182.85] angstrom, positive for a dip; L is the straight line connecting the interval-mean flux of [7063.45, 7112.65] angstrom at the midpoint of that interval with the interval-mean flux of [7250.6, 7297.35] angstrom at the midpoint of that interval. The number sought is 3.7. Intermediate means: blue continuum 6.83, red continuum 9.37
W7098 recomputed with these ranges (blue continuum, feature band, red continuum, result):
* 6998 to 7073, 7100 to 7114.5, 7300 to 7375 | 0.44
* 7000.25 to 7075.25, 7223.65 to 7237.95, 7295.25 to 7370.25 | 0.39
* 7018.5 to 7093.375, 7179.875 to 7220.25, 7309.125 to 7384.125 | 0.50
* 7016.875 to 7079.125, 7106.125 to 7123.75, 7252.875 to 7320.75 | 0.31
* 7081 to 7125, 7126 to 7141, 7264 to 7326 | 0.48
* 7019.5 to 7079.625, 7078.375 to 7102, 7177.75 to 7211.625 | 0.30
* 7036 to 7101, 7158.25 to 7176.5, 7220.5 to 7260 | 0.35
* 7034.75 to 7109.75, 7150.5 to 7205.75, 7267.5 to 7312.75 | 0.40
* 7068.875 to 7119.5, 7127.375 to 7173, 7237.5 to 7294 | 0.39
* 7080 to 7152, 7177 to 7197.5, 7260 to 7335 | 0.15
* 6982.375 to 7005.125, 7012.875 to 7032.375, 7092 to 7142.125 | -0.20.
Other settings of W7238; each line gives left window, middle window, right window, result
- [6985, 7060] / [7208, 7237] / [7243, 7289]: 6.4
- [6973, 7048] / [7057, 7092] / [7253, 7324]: 8.4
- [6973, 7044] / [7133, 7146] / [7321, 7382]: 7.0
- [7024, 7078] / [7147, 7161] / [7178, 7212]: 3.3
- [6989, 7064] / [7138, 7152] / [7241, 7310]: 6.3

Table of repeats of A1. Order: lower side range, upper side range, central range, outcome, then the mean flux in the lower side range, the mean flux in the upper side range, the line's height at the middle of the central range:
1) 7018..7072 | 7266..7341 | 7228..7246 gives 4.5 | 9.33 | 10.5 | 10.2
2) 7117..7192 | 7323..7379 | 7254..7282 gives 0.9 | 5.74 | 12.2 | 9.48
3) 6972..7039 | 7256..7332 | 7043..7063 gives 0.4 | 9.14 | 10.2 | 9.31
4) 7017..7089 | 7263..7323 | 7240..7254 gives 2.3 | 8.91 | 10.1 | 9.88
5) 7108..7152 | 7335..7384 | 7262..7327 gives 2.5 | 5.71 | 12.5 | 10.6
